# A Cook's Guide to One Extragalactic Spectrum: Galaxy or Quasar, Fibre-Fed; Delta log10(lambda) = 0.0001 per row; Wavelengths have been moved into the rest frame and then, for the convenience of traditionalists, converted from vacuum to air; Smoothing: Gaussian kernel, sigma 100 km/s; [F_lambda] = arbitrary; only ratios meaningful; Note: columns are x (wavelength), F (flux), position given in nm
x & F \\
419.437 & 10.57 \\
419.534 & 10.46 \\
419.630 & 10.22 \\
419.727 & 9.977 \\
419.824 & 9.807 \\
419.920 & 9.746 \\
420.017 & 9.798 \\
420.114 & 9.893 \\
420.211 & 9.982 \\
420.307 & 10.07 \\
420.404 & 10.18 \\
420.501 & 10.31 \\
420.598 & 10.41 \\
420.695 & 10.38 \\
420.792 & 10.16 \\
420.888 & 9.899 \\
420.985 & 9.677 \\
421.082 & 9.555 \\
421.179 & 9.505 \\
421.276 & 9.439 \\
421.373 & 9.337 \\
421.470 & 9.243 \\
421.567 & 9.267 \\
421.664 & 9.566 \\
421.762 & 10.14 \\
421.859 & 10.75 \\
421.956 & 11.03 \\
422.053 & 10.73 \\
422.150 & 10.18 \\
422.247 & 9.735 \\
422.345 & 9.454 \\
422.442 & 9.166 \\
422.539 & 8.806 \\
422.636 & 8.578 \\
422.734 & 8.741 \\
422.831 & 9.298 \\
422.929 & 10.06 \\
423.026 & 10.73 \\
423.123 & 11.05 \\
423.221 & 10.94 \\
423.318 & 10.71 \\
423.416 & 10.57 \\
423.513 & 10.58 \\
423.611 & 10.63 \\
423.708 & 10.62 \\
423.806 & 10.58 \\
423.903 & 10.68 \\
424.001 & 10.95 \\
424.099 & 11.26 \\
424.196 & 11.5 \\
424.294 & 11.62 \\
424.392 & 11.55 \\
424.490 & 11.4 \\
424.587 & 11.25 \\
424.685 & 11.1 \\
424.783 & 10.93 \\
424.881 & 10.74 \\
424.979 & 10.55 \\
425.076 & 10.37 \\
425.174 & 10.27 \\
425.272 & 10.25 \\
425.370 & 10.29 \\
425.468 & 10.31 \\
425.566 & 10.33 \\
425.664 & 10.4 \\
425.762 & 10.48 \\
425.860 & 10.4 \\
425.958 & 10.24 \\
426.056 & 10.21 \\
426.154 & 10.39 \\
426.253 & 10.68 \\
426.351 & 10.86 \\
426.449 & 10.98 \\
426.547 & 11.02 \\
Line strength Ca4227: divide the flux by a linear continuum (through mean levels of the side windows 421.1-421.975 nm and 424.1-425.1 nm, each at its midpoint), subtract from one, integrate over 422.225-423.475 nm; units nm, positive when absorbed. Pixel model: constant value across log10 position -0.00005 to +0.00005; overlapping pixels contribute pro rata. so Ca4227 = 0.062 nm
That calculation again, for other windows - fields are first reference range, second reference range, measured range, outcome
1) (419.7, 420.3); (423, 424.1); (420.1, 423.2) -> 0.126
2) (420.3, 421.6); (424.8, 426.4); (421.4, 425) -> -0.097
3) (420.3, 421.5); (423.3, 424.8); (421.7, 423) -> 0.077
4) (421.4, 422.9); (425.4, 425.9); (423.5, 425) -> -0.138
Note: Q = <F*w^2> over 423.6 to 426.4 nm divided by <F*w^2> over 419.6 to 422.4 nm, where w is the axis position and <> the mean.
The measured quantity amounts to 1.10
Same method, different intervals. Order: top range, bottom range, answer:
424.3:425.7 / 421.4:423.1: 1.11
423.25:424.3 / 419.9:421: 1.10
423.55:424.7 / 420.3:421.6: 1.15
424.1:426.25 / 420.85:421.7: 1.15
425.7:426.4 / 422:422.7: 1.12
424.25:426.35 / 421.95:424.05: 1.06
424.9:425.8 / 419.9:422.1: 1.06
